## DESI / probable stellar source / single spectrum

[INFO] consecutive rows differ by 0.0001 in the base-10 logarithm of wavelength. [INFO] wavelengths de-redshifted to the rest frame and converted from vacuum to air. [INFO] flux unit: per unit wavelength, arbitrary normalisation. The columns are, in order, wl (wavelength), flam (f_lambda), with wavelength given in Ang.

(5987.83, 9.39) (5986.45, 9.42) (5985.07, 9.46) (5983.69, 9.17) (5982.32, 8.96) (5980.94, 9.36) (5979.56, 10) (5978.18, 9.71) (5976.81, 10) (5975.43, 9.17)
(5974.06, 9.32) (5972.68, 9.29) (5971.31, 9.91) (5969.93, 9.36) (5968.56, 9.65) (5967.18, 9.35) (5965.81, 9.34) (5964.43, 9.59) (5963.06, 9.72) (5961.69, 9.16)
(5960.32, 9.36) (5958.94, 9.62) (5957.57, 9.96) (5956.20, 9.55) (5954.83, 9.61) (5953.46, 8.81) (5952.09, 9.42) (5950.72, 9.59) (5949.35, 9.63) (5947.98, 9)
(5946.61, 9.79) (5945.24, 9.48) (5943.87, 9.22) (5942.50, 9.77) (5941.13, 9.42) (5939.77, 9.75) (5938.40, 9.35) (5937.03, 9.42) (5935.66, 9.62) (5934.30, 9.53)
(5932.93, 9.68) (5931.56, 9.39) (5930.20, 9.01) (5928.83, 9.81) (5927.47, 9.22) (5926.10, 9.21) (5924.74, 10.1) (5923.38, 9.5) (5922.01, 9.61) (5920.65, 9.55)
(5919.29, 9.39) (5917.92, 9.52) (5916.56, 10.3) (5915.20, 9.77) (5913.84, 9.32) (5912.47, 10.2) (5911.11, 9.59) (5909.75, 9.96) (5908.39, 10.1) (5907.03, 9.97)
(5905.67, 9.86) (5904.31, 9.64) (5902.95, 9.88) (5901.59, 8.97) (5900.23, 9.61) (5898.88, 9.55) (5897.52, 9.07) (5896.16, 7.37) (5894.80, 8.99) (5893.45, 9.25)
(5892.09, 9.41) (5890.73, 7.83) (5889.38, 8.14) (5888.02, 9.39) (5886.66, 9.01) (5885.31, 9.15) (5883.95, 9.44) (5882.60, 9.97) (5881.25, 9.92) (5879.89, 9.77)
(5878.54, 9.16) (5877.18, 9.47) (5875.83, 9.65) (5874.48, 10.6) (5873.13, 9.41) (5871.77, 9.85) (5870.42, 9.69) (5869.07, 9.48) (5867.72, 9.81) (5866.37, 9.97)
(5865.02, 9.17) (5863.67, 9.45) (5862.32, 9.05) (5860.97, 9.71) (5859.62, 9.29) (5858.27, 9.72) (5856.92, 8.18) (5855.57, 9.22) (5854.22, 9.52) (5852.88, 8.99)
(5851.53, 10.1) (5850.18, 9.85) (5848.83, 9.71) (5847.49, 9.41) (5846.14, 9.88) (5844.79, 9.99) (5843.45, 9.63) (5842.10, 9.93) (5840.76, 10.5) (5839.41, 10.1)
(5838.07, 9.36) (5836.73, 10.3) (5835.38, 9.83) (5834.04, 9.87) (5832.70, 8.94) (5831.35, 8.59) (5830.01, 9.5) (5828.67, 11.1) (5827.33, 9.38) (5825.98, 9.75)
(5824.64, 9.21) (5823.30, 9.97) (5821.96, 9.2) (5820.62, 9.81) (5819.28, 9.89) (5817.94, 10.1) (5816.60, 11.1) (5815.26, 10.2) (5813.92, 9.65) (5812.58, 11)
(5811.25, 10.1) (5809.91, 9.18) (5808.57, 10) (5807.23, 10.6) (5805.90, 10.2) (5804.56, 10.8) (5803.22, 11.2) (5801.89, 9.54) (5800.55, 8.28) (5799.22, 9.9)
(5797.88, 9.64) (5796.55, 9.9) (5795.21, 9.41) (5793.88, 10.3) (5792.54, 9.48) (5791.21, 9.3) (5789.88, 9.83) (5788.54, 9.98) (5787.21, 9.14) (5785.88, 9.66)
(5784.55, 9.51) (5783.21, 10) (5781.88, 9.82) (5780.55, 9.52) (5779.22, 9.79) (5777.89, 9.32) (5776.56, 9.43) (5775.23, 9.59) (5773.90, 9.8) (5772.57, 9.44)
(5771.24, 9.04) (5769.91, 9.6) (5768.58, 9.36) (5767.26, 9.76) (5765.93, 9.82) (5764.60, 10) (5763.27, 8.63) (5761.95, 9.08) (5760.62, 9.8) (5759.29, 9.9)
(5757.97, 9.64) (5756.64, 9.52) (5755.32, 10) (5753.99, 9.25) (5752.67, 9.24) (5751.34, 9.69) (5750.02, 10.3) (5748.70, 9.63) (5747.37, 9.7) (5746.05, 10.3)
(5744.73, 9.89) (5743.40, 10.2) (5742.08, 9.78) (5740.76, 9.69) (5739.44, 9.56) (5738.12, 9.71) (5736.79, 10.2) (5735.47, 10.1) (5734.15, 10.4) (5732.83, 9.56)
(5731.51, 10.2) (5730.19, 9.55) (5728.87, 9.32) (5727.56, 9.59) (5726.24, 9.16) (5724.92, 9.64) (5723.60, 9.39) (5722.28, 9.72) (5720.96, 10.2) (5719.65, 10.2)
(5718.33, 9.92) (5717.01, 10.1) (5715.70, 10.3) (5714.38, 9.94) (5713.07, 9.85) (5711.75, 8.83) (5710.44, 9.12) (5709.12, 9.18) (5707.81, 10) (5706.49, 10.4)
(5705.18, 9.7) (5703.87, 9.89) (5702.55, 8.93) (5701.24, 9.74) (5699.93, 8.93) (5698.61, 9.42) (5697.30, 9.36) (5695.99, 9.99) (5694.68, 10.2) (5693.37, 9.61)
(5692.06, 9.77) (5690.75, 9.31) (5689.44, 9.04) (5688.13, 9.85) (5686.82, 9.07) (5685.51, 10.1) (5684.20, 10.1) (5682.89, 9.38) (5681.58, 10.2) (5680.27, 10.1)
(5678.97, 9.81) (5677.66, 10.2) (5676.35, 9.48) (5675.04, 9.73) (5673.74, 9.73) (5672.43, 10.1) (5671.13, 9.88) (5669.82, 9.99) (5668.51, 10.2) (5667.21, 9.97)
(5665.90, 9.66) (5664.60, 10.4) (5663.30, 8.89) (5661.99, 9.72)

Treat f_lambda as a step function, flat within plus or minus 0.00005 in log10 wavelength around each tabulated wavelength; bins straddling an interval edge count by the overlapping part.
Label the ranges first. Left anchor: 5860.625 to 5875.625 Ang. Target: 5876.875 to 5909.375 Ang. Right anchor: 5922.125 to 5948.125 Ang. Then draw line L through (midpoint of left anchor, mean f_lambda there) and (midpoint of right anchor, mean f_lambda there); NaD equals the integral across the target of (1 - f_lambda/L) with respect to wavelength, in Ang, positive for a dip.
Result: 1.0 Ang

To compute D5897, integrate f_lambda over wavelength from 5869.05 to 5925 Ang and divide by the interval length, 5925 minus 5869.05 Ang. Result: 9.48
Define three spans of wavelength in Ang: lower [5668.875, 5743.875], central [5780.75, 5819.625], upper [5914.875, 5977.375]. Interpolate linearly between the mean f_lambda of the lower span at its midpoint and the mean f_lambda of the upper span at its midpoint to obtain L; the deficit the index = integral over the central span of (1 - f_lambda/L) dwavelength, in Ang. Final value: -1.1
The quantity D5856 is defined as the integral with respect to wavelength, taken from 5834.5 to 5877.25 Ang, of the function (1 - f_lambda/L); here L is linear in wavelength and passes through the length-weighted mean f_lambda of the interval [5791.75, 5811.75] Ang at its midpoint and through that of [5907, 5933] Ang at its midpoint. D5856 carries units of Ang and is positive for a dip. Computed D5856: 0.6 Ang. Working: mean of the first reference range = 9.9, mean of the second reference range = 9.65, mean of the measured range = 9.66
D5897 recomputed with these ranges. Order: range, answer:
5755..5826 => 9.75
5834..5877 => 9.66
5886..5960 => 9.44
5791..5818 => 10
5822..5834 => 9.55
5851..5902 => 9.32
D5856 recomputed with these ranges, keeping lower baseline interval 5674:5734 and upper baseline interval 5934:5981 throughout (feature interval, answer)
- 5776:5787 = 0.03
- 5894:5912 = 0.22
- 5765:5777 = 0.12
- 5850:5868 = 0.32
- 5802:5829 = -1.35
